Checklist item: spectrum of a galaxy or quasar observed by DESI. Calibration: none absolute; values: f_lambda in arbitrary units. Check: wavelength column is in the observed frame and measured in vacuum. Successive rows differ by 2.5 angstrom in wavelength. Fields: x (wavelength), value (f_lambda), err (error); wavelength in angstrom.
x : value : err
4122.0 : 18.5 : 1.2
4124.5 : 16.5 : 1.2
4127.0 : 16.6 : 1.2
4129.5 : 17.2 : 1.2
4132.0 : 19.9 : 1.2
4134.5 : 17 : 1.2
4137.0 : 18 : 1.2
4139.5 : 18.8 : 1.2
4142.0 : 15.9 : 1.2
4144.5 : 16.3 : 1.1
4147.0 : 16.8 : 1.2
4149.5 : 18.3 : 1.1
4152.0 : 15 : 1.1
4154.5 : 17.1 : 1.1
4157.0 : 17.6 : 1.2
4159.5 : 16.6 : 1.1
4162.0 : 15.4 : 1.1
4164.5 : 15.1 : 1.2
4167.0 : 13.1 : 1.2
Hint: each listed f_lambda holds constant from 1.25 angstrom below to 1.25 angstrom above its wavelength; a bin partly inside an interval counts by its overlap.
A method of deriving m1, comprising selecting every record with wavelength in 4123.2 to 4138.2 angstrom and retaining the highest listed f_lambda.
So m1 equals 19.9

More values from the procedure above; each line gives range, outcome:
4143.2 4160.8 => 18.3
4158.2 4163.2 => 16.6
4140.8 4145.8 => 16.3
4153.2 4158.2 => 17.6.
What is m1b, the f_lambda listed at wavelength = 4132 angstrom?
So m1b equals 19.9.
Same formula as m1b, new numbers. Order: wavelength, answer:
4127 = 16.6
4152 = 15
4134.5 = 17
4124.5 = 16.5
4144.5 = 16.3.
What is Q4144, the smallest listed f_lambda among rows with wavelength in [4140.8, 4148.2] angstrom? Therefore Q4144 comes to 15.9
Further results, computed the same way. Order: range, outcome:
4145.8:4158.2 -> 15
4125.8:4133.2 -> 16.6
